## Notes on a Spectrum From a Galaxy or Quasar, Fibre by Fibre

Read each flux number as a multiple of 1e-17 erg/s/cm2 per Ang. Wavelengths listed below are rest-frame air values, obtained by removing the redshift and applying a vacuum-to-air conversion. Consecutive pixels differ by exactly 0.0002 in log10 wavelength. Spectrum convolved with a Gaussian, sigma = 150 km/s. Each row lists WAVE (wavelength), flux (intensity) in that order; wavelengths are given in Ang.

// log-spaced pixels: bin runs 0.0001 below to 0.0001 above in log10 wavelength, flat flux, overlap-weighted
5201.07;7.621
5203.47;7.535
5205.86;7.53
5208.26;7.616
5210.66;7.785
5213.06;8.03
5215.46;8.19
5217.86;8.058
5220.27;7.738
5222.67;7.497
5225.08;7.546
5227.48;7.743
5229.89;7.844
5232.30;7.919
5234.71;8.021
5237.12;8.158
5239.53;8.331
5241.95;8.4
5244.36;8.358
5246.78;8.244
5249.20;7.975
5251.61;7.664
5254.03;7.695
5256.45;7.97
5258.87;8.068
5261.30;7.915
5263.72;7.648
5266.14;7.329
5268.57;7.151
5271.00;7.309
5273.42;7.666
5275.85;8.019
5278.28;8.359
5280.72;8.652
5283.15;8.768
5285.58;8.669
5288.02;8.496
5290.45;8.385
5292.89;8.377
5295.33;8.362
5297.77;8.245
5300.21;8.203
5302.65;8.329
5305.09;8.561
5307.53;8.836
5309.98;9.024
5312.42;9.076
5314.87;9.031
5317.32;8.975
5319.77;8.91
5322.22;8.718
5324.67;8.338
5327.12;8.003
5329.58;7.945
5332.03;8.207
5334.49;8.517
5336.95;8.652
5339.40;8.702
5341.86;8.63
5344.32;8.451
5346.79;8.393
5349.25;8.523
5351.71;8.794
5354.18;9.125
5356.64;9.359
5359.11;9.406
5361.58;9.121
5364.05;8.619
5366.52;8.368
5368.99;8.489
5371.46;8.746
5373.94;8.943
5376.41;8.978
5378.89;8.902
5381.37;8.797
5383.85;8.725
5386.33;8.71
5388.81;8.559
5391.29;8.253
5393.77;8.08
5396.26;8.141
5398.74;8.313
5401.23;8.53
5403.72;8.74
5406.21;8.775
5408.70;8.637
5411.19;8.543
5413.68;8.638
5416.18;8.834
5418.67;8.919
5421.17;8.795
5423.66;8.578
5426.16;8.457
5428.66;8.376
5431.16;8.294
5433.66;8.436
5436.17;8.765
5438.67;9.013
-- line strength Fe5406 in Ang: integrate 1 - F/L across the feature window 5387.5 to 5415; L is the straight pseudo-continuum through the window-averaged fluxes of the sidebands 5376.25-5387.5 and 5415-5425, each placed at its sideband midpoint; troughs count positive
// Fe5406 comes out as 1.0 Ang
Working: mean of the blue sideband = 8.8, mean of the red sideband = 8.78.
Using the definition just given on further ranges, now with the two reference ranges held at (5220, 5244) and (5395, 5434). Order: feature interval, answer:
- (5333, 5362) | -1.6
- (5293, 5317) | -1.3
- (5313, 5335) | -0.7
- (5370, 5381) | -0.6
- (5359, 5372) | -0.5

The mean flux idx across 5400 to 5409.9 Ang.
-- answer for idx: 8.67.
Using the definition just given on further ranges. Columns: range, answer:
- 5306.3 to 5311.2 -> 8.93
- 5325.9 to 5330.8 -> 7.96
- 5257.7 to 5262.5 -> 7.98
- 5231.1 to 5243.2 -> 8.17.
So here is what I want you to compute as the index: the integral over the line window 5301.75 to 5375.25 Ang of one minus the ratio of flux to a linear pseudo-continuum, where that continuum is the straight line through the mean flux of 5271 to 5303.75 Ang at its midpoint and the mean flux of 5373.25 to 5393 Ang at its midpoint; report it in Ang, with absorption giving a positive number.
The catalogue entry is -1.46 Ang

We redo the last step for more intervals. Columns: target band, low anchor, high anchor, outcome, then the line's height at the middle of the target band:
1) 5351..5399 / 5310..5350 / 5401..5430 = -0.61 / 8.62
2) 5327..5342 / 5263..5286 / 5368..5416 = -0.19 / 8.28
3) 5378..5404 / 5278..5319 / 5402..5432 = 0.37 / 8.63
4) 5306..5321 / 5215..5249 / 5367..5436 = -1.23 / 8.29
